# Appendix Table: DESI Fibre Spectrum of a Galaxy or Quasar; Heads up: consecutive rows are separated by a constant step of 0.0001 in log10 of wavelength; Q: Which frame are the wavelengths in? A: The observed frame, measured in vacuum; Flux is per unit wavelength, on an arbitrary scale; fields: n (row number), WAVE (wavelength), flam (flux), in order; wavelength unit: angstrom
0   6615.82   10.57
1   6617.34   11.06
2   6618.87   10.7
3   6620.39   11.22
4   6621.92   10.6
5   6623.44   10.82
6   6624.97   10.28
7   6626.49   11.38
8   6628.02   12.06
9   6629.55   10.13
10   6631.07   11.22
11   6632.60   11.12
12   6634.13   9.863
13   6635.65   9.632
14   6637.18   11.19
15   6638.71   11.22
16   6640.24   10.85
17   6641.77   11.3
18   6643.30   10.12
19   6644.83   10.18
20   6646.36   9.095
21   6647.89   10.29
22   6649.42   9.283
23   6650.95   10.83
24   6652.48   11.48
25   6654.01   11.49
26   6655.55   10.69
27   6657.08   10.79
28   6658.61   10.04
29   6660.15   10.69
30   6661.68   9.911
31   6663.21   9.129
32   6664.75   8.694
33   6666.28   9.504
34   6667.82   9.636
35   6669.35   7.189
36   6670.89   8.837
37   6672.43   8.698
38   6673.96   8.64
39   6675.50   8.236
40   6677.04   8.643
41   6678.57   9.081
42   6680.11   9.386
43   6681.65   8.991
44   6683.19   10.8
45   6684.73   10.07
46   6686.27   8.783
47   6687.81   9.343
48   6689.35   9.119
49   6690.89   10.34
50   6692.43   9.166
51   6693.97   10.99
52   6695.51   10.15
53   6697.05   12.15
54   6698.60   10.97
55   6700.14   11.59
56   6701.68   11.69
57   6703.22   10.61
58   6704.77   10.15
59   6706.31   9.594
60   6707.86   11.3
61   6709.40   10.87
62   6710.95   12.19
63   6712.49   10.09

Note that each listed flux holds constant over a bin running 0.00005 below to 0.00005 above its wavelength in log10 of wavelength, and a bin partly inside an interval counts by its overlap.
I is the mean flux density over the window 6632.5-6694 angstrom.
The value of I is 9.81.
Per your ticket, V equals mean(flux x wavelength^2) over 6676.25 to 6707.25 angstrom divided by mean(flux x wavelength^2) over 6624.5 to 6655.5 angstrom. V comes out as 1.0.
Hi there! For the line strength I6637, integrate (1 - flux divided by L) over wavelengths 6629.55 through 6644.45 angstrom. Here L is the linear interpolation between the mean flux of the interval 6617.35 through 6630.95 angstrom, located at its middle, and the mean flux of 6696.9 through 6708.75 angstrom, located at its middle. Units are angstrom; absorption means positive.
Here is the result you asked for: 0.3 angstrom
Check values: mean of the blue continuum 10.9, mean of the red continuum 10.9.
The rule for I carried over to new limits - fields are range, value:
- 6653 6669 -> 10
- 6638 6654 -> 10.5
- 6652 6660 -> 10.9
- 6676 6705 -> 10.1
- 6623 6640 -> 10.8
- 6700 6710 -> 10.8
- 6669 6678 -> 8.44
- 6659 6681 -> 9.04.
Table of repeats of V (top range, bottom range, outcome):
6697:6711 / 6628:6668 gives 1.08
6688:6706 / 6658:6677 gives 1.18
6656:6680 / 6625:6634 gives 0.85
